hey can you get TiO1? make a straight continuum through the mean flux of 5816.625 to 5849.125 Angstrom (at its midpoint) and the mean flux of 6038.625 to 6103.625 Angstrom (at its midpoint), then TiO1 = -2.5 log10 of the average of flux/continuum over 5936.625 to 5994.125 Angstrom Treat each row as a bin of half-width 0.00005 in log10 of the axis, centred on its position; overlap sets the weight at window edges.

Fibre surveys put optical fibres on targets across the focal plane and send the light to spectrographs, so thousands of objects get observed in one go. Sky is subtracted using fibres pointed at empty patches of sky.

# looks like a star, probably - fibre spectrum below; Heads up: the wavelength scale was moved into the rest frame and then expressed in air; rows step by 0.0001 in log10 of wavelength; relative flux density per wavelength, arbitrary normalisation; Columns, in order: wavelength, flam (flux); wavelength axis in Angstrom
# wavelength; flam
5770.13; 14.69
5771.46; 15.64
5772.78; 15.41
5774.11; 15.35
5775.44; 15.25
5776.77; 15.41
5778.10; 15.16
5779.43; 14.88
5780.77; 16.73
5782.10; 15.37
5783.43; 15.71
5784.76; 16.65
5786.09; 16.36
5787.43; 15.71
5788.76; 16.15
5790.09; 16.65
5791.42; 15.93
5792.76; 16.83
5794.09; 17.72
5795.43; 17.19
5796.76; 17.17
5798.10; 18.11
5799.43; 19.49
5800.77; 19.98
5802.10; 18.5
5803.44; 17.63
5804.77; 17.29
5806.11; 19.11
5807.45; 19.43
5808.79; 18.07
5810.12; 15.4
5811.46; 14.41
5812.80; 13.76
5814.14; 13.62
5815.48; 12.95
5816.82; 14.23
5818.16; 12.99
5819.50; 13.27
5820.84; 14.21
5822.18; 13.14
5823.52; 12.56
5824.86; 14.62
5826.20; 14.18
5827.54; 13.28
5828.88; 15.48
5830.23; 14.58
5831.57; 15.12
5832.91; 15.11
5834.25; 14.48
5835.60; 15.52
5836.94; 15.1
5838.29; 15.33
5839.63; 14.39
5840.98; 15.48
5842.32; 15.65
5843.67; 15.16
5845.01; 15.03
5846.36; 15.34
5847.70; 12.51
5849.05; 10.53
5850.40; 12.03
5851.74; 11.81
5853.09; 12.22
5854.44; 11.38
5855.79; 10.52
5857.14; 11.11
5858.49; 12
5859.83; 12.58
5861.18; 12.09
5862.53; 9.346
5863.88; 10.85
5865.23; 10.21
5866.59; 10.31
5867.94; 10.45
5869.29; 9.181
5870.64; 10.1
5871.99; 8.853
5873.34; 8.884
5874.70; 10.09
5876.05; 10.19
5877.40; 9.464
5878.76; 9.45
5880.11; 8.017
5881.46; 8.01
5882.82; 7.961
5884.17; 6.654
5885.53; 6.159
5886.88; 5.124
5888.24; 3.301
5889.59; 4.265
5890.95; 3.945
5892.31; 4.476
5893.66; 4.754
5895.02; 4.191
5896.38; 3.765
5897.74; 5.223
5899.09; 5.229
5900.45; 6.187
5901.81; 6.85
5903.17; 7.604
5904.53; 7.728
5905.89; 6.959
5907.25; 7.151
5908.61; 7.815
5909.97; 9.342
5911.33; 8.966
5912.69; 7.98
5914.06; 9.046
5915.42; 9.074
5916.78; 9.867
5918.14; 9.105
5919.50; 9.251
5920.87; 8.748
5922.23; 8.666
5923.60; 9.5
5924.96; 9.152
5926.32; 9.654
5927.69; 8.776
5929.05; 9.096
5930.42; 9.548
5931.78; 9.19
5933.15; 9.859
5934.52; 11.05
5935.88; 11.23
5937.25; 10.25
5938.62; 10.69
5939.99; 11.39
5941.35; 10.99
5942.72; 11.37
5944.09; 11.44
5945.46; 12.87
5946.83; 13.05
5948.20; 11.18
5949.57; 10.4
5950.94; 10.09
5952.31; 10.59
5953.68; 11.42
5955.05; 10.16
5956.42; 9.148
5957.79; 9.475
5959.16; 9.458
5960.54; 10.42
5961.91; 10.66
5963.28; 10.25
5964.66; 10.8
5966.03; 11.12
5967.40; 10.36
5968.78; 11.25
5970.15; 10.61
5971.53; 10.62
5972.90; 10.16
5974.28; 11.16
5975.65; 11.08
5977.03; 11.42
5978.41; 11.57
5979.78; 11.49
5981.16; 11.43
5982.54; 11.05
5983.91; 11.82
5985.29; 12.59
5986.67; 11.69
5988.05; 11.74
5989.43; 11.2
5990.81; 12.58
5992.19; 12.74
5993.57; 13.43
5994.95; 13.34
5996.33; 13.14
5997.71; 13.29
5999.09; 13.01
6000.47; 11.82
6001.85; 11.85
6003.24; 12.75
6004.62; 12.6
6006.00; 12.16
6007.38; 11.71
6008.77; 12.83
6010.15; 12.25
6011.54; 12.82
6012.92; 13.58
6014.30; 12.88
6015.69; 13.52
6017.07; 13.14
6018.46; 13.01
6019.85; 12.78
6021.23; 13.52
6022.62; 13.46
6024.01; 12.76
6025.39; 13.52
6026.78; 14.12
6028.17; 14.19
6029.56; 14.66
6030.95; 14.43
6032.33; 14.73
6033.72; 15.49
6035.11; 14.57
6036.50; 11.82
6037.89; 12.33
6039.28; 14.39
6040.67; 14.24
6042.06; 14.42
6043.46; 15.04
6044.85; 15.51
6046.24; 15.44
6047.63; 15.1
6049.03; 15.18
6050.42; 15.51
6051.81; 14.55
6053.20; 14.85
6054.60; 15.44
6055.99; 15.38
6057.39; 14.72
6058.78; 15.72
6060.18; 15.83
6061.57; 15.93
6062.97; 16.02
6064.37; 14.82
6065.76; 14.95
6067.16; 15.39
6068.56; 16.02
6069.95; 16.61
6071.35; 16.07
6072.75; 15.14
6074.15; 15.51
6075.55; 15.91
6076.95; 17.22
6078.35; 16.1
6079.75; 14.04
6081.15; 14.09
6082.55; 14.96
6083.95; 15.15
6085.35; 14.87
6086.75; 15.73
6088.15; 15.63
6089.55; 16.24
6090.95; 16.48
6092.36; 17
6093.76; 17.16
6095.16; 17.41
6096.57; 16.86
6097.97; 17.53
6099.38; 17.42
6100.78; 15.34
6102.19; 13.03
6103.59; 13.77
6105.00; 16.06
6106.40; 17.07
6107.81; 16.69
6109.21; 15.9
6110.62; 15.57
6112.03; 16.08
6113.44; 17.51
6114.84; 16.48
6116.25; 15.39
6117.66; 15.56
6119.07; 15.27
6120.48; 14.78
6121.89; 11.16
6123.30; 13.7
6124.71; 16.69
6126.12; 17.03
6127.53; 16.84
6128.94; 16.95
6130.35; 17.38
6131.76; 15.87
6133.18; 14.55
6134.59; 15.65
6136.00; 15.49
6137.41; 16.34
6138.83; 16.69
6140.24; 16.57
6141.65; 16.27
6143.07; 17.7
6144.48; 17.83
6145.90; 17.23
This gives 0.33 mag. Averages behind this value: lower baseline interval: 14.4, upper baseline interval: 15.5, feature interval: 11.1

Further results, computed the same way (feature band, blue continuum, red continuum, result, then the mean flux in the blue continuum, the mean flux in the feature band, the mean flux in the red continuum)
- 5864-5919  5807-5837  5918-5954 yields 0.50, 14.5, 7.59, 10.3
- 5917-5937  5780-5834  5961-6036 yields 0.40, 15.9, 9.51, 12.4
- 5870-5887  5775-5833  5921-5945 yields 0.42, 15.8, 8.49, 10.1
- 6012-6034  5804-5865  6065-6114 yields 0.13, 13.9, 13.7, 15.9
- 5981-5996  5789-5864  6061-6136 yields 0.25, 14.7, 12.2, 15.8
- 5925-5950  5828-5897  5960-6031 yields 0.09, 10.6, 10.6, 12.2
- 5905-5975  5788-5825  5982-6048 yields 0.38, 16.1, 10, 13.2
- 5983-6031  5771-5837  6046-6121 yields 0.22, 15.7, 12.9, 15.7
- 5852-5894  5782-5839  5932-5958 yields 0.47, 15.8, 8.83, 10.9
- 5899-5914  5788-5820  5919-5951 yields 0.46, 16.5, 7.59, 10.3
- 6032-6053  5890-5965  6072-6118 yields -0.06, 8.98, 14.6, 15.9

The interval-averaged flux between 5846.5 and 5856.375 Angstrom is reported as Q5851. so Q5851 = 11.8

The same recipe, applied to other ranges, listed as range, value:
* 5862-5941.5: 8.27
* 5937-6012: 11.5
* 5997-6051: 13.6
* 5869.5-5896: 7.04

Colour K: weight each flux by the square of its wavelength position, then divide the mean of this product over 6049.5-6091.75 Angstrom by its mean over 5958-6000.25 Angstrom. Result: 1.39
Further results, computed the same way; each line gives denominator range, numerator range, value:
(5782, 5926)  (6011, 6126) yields 1.38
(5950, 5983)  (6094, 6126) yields 1.55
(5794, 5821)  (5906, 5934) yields 0.57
